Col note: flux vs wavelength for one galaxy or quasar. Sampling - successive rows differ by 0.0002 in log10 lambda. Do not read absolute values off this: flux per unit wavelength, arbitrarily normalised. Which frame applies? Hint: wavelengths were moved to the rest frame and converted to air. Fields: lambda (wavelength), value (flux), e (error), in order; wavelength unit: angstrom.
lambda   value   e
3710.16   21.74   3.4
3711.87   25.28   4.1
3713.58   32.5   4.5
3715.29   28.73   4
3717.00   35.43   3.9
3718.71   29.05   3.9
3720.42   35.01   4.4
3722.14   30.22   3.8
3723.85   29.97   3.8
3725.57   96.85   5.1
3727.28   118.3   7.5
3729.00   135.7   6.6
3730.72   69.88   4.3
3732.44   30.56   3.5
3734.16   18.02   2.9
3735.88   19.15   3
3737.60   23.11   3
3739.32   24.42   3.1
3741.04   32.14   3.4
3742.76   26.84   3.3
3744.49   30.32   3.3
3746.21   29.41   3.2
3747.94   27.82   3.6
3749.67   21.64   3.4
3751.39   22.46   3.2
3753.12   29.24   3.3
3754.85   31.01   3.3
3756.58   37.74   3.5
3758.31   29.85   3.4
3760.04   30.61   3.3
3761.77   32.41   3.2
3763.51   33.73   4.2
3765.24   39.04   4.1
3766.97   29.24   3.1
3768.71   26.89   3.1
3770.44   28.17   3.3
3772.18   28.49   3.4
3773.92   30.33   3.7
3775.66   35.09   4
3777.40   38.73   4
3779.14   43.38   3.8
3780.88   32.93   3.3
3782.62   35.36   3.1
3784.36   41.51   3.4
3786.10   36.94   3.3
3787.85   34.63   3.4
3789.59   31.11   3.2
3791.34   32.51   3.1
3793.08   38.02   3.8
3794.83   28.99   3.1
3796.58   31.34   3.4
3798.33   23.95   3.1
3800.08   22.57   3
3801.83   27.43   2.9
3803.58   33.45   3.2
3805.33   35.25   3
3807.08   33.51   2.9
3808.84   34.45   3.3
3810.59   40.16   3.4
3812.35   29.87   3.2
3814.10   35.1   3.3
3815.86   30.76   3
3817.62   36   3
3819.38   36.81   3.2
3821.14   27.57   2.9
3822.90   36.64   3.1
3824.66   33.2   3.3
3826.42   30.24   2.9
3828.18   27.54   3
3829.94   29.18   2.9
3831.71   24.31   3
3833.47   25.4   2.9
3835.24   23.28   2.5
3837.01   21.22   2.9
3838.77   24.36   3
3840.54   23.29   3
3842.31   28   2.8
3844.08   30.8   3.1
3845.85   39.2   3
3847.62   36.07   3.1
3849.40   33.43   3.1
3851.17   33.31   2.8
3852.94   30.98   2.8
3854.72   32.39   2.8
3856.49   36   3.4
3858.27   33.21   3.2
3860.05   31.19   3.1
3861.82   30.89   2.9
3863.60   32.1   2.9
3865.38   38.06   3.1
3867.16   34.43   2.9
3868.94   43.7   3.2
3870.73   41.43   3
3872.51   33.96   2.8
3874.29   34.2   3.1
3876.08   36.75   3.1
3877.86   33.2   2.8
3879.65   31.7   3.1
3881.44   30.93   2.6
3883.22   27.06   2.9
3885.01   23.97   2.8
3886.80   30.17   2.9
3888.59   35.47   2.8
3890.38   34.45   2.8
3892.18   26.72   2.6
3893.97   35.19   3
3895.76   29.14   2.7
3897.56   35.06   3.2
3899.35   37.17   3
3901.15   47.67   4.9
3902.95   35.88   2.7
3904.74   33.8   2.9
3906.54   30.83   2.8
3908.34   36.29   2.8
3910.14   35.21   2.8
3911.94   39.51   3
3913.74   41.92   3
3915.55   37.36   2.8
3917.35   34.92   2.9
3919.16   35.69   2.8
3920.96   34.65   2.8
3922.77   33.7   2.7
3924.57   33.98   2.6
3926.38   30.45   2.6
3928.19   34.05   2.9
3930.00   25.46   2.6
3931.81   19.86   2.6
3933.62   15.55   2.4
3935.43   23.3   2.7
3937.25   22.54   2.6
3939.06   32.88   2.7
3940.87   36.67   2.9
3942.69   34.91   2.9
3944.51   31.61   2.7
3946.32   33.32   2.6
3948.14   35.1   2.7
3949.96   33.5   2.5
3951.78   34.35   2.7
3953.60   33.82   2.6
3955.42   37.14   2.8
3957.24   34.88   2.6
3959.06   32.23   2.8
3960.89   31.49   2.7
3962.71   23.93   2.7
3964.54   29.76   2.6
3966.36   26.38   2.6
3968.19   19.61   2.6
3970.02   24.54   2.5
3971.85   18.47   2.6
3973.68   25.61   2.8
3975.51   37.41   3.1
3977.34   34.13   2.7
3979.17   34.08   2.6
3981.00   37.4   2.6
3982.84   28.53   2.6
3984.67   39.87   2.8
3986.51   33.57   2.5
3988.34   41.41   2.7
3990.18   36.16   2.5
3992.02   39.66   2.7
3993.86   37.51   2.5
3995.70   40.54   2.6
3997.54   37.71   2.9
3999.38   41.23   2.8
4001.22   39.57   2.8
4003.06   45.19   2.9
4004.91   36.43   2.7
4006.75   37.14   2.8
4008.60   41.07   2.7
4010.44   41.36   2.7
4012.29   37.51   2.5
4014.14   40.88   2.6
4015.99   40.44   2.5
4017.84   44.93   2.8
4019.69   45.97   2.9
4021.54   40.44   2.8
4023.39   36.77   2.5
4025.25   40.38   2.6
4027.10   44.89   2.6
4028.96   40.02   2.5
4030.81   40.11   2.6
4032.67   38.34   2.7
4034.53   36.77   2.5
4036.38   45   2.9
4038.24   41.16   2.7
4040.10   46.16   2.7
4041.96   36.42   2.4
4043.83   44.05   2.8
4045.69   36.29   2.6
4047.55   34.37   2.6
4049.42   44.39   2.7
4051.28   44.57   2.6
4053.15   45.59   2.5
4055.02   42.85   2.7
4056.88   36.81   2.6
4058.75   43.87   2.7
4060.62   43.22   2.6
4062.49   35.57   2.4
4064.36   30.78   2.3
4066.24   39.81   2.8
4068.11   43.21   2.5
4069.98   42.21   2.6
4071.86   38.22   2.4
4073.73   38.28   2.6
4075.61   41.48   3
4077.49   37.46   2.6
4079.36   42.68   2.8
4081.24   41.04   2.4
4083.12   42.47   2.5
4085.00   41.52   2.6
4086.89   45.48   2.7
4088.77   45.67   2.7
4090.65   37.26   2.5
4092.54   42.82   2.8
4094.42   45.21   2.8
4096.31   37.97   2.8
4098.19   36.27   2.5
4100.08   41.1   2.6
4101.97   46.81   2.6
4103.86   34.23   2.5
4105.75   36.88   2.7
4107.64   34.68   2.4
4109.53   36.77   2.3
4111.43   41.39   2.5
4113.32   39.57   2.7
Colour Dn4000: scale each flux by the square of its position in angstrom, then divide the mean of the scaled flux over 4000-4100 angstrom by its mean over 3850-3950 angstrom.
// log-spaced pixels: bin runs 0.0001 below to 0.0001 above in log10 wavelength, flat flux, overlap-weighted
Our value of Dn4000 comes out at 1.33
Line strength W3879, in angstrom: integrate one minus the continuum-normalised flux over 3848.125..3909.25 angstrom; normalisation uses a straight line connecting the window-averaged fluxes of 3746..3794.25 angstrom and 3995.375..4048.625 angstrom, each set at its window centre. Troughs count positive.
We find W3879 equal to 3.4 angstrom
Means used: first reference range 32.5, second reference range 40.4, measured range 33.9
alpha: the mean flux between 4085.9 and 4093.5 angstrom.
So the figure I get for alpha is 42.8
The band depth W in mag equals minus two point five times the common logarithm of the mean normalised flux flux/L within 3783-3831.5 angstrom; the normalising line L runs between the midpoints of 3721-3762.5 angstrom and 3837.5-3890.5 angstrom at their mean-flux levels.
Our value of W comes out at 0.13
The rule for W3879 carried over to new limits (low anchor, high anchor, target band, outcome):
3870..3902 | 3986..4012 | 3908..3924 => -0.7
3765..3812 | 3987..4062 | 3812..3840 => 3.9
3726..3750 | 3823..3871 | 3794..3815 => 3.0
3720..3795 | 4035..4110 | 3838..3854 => 3.1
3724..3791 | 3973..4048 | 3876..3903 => 4.0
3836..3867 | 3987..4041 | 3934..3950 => 2.5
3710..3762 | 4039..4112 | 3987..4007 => 0.3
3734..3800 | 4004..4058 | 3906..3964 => 7.6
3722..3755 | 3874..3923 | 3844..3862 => 1.5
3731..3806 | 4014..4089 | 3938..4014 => 7.8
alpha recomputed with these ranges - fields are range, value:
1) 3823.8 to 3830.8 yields 30.1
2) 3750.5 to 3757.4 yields 30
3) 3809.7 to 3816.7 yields 34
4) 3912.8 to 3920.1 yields 37.5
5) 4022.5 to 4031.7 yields 40.4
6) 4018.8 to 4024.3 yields 41.1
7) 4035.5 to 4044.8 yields 42.5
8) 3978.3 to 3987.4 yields 34.7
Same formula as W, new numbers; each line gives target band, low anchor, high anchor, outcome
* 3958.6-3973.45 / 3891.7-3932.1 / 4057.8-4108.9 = 0.377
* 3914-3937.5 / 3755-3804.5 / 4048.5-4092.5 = 0.228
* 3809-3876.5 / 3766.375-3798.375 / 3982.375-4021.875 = 0.090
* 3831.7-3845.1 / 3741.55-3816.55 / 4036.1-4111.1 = 0.311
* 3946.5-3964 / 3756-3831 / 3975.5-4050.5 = 0.148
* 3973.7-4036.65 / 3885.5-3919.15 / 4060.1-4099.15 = -0.020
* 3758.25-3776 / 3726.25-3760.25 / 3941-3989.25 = 0.242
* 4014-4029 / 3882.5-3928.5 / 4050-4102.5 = -0.077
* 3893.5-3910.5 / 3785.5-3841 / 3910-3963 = -0.126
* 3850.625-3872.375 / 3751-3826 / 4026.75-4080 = 0.003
